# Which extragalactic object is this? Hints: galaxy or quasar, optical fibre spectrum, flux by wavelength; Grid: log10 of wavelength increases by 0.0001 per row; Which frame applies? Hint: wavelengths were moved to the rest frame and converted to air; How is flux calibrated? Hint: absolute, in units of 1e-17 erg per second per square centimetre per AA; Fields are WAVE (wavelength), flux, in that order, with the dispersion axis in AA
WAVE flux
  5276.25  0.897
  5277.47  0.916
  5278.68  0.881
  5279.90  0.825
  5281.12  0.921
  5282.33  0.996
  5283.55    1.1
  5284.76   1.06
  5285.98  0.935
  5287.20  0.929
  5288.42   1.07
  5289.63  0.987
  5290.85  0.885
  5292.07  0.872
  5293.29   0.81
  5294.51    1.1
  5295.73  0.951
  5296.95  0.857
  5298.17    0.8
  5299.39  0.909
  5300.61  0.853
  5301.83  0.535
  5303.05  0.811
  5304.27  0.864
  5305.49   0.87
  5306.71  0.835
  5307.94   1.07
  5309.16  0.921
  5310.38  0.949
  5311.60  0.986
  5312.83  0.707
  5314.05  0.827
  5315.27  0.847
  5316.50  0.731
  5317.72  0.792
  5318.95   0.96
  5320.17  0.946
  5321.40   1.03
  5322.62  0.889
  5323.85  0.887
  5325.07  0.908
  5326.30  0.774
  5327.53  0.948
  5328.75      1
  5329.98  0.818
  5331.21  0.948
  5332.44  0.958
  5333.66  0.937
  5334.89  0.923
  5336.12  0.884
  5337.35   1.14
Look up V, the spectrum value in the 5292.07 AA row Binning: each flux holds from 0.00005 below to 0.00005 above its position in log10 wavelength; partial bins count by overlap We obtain 0.872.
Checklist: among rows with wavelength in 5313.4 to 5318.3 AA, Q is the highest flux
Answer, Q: 0.847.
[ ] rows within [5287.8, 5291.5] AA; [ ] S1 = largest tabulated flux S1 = 1.07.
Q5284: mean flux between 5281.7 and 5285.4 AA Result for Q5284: 1.05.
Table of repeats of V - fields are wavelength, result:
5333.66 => 0.937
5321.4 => 1.03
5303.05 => 0.811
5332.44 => 0.958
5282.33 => 0.996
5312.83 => 0.707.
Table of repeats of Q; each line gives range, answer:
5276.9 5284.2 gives 1.1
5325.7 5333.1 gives 1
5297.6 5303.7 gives 0.909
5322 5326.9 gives 0.908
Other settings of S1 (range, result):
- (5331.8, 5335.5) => 0.958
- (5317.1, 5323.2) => 1.03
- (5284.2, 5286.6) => 1.06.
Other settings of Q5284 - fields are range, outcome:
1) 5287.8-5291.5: 0.98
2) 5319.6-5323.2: 0.956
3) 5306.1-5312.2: 0.952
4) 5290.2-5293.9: 0.856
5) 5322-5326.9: 0.866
